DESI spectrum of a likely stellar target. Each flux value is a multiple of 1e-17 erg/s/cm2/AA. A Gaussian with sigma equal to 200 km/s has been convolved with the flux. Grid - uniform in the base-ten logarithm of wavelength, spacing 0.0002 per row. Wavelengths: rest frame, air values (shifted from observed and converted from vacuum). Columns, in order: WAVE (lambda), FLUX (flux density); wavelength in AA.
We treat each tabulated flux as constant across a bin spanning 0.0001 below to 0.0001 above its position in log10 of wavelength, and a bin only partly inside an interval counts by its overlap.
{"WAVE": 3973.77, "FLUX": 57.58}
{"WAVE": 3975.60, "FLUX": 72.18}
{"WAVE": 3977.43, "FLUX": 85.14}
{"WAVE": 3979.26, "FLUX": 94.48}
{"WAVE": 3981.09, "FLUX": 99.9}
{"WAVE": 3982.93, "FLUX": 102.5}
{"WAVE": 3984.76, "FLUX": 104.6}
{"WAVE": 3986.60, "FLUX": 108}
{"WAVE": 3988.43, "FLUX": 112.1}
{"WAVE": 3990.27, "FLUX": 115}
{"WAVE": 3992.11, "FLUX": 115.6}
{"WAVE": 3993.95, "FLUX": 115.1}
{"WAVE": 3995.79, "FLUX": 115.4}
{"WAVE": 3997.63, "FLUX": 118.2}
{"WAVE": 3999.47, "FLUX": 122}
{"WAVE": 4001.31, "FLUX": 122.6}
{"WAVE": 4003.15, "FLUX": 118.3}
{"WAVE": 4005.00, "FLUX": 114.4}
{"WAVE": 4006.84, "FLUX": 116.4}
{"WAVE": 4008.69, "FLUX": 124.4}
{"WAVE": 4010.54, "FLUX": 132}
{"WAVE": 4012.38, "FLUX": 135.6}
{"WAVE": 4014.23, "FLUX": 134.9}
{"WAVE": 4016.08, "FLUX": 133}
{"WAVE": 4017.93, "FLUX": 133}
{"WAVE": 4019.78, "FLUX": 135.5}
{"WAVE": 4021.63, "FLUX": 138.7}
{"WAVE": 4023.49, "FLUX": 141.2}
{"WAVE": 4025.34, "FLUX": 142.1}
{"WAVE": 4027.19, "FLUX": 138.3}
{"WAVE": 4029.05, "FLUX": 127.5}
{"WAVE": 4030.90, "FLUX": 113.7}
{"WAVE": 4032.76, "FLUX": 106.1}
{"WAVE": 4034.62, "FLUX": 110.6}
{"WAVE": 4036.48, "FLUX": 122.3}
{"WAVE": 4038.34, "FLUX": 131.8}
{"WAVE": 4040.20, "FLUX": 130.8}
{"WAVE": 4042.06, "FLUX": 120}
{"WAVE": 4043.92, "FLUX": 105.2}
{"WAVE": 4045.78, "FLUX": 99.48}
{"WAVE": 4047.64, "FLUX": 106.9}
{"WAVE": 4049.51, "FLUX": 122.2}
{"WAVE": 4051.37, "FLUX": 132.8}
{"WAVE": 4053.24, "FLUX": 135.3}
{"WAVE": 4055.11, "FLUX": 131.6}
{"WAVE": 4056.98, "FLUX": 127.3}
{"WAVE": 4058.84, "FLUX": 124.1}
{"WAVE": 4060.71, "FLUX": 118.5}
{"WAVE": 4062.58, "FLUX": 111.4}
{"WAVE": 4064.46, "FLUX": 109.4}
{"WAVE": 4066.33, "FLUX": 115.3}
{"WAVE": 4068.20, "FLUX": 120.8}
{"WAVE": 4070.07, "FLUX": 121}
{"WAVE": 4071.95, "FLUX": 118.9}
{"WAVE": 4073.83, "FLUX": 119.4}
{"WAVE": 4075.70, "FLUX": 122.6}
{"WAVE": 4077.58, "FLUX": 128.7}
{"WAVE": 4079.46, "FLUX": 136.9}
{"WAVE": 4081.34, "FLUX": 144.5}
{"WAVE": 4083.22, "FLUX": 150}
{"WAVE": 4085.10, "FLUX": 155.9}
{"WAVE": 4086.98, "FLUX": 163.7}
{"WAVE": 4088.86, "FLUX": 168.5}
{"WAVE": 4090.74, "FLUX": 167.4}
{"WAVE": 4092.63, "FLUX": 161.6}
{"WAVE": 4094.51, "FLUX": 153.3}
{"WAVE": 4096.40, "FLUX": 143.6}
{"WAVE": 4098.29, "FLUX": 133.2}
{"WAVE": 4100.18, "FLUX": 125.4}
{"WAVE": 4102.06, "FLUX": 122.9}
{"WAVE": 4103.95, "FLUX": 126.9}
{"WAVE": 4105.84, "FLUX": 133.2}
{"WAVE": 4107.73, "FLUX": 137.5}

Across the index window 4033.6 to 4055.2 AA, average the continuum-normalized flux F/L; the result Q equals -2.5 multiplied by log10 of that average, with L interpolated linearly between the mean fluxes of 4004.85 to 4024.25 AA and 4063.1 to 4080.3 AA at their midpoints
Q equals 0.05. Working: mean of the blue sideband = 131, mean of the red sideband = 121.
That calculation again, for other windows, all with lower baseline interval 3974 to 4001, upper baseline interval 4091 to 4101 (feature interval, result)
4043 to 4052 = 0.13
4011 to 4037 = -0.10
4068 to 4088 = 0.03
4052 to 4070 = 0.09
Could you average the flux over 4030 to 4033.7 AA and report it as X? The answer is 110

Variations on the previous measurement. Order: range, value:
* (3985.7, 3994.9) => 113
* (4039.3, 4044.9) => 119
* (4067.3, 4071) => 121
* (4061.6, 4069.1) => 114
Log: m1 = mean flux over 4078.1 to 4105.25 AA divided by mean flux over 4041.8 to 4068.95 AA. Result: 1.23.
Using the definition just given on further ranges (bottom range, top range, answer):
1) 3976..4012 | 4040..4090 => 1.14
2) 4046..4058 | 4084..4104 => 1.19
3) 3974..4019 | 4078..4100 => 1.33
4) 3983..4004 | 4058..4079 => 1.04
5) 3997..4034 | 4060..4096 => 1.07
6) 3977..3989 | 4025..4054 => 1.19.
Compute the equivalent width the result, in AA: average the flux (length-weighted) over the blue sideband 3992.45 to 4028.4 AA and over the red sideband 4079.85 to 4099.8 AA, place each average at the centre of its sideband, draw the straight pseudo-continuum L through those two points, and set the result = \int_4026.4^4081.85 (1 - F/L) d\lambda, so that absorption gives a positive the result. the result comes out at 7.8 AA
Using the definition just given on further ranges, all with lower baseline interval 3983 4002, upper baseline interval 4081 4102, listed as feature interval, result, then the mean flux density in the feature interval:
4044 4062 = 2.0 AA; 121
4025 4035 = 0.4 AA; 123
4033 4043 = 0.7 AA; 122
